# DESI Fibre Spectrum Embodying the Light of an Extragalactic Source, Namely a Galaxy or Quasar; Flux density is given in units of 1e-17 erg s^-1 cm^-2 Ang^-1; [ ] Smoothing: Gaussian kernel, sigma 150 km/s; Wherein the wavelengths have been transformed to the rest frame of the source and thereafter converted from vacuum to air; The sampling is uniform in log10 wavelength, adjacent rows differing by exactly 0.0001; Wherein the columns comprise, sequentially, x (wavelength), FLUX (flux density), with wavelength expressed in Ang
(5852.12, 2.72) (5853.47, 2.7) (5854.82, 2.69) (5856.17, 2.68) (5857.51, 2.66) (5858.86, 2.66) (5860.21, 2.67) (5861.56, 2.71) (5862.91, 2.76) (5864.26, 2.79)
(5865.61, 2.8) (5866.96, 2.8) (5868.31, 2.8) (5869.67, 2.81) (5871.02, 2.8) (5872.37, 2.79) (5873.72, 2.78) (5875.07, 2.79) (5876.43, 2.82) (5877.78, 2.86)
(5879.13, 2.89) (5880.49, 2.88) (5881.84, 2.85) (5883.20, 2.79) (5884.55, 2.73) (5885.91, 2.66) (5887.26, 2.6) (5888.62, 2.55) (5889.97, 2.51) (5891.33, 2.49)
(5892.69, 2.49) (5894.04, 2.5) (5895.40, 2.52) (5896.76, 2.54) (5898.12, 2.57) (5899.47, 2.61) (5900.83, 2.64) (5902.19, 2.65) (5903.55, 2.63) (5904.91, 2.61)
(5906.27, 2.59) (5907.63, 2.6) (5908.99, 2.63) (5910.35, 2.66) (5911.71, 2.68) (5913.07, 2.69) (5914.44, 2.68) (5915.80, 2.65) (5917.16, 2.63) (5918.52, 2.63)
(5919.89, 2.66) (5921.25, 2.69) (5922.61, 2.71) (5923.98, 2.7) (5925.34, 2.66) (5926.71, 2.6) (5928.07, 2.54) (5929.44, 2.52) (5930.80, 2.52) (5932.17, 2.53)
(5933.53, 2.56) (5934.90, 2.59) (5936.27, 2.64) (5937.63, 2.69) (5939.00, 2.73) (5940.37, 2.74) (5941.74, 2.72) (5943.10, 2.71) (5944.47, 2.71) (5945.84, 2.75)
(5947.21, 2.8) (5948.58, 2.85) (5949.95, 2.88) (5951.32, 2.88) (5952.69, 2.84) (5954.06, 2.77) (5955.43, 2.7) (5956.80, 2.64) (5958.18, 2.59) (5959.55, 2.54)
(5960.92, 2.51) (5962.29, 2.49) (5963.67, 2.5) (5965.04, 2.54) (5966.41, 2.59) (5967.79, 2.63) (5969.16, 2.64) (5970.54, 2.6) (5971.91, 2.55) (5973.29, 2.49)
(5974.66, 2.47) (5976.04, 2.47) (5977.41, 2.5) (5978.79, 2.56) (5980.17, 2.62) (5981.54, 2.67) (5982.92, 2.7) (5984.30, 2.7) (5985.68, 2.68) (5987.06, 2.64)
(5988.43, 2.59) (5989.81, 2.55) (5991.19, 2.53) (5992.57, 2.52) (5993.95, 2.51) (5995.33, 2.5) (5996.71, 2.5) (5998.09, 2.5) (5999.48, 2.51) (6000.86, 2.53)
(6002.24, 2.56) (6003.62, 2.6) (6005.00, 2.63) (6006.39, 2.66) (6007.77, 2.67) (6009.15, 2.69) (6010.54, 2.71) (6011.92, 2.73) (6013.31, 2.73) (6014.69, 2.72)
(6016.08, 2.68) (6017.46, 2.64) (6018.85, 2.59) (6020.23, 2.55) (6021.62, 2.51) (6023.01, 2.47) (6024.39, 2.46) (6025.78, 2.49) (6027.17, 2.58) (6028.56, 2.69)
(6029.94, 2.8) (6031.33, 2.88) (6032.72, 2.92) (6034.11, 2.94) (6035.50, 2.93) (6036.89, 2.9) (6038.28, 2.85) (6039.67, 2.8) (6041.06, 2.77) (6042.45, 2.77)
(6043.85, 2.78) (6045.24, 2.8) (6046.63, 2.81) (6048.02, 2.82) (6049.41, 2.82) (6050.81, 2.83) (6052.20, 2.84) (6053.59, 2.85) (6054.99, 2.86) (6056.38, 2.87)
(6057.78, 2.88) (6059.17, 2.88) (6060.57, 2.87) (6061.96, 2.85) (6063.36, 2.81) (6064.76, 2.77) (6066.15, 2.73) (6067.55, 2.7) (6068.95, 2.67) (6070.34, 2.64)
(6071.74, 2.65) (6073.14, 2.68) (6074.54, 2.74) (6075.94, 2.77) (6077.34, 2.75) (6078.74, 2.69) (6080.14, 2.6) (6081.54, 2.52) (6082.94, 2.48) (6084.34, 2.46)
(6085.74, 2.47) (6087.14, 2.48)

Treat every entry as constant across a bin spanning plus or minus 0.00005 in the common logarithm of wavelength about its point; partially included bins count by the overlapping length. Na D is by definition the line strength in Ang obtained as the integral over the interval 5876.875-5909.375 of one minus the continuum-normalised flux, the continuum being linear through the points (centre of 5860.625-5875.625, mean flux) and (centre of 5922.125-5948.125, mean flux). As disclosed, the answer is 1.10 Ang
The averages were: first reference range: 2.78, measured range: 2.64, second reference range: 2.65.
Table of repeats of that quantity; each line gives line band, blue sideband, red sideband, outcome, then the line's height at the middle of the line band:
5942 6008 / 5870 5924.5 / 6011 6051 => 2.2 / 2.71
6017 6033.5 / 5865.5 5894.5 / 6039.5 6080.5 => 0.8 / 2.77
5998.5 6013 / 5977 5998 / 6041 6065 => 0.1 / 2.65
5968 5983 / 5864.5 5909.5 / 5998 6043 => 0.7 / 2.68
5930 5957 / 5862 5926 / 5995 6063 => -0.2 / 2.7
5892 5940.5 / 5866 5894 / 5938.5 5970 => 1.6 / 2.71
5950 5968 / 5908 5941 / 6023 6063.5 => 0.3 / 2.68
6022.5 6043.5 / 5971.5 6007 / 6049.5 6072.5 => -0.4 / 2.71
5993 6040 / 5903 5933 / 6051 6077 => 1.3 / 2.73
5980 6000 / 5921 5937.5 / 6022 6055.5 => 0.9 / 2.7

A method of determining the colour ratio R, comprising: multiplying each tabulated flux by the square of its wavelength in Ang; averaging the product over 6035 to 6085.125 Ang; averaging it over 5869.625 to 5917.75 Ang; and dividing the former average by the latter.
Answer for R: 1.09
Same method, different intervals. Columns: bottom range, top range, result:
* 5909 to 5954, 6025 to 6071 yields 1.08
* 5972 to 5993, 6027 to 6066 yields 1.12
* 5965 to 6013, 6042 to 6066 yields 1.12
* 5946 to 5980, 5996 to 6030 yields 1.01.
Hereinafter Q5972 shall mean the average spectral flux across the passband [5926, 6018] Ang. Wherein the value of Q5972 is 2.62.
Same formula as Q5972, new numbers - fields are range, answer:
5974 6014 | 2.59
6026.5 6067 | 2.82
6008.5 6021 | 2.67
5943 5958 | 2.77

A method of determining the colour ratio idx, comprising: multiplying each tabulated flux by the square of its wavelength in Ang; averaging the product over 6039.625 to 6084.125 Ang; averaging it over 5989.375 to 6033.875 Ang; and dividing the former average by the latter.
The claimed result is 1.07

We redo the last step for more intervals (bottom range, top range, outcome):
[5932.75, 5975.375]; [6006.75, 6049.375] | 1.05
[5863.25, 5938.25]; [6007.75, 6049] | 1.07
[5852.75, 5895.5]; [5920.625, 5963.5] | 1.01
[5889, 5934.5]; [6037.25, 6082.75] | 1.12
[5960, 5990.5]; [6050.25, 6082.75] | 1.10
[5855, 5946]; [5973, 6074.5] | 1.05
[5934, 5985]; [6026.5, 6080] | 1.09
